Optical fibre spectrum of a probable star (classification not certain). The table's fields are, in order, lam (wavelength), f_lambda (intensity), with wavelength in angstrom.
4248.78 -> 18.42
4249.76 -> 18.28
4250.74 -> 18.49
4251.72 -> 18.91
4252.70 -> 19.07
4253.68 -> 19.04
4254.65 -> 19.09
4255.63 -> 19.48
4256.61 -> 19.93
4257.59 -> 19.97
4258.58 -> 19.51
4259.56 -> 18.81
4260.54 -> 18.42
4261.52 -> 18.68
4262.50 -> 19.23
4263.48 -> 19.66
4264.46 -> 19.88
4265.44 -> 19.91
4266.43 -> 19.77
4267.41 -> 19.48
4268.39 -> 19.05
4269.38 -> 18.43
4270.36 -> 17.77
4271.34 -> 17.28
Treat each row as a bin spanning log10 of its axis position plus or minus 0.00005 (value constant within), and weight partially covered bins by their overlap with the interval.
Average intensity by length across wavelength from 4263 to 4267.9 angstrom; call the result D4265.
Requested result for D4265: 19.7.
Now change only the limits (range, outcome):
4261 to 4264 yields 19.2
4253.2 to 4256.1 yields 19.3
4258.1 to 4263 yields 19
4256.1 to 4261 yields 19.3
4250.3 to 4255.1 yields 19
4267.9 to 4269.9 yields 18.7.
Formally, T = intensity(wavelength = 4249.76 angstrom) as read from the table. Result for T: 18.28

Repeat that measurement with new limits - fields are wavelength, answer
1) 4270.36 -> 17.77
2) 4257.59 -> 19.97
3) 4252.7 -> 19.07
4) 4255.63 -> 19.48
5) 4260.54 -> 18.42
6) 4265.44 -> 19.91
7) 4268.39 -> 19.05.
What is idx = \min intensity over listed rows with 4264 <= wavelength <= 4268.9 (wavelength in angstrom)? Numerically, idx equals 19.05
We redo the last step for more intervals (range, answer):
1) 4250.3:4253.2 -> 18.49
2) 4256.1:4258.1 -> 19.93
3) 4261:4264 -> 18.68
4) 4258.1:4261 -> 18.42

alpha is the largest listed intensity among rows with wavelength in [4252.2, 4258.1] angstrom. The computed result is 19.97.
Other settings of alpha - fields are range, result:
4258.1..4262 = 19.51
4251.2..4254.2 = 19.07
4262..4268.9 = 19.91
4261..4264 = 19.66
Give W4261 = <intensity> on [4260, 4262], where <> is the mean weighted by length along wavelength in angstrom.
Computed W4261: 18.6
